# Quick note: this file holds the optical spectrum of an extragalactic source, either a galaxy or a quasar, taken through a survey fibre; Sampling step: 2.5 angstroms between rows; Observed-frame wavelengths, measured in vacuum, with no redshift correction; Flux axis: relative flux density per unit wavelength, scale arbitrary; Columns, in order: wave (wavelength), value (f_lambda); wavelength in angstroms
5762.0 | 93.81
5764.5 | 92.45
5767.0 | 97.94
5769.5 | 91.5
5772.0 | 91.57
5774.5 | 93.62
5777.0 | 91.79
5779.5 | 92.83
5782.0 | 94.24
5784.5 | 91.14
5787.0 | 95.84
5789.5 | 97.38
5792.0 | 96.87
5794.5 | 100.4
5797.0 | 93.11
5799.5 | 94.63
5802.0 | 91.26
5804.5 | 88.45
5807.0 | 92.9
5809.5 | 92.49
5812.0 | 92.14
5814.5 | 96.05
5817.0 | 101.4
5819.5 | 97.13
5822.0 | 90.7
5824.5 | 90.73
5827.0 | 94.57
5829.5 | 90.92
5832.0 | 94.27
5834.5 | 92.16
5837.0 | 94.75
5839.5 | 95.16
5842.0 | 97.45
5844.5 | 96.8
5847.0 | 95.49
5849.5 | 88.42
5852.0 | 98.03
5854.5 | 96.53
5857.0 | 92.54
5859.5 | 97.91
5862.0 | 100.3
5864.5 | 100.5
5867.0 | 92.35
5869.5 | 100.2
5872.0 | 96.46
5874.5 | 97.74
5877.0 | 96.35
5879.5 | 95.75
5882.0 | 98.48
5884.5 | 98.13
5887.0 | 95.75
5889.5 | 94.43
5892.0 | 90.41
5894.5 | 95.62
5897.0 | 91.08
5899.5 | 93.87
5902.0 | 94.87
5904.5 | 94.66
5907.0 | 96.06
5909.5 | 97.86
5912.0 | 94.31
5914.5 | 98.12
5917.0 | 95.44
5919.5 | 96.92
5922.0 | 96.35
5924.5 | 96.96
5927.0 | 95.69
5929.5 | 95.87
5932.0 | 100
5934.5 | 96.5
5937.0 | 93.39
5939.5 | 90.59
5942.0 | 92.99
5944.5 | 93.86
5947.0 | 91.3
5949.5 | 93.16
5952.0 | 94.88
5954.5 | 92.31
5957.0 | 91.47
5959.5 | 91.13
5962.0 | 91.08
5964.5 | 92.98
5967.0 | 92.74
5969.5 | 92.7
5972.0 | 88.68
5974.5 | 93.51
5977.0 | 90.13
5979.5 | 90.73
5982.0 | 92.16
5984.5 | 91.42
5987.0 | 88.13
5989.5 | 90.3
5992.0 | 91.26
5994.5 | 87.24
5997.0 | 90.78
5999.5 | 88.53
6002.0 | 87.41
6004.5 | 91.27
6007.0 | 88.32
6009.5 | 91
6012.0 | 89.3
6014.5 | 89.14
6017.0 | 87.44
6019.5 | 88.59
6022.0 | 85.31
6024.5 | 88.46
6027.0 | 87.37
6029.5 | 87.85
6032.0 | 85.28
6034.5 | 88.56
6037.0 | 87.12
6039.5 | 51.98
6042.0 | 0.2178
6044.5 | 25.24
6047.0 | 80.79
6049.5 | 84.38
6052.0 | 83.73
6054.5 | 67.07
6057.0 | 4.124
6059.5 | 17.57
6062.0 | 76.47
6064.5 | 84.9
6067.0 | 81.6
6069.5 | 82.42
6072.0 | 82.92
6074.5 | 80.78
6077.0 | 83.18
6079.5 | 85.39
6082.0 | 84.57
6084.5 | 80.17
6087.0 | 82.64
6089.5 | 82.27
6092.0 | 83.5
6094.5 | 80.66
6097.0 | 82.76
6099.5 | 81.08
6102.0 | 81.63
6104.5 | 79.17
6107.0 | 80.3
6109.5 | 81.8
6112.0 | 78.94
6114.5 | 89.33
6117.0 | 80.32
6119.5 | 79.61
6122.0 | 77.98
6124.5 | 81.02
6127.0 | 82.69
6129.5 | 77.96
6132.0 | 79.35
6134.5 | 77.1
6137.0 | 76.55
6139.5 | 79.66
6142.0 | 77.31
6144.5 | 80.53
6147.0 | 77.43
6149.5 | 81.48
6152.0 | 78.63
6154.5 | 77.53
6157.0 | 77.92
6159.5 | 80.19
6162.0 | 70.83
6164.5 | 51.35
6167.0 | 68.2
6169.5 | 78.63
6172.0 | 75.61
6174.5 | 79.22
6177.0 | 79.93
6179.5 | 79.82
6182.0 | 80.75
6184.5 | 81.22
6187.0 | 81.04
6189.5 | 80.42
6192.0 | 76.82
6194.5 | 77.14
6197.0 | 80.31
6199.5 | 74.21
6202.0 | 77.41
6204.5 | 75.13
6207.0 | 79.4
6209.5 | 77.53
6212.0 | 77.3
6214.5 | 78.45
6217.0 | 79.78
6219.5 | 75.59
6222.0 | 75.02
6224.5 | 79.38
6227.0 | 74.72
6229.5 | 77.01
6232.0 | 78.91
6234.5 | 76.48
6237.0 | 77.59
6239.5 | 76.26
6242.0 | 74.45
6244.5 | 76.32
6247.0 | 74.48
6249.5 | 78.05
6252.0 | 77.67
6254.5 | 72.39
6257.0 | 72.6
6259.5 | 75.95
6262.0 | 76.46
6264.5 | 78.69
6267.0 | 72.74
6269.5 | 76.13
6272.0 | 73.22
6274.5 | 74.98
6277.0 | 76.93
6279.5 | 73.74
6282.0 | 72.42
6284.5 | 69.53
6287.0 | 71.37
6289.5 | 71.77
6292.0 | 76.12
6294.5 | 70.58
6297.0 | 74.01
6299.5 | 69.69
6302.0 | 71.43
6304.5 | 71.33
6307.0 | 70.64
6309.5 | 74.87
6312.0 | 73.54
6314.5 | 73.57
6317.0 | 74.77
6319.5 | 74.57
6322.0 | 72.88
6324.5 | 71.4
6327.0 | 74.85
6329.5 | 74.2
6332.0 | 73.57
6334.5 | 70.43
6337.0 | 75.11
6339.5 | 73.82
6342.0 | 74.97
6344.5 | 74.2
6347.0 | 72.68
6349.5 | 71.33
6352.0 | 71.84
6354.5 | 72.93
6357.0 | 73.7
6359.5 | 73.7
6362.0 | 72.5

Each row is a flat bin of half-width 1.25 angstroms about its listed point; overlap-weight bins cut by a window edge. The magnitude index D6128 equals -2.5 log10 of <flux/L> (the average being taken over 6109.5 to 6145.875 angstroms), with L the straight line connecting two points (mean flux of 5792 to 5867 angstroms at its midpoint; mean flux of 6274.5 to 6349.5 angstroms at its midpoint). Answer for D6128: 0.02 mag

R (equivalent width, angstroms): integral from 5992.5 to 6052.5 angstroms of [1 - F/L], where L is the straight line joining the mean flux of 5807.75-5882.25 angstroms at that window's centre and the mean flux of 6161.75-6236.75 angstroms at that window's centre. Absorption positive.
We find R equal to 4.3 angstroms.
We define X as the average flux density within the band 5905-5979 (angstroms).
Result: 94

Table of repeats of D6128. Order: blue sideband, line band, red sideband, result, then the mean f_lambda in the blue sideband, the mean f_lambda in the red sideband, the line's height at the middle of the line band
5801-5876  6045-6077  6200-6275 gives 0.229 mag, 94.9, 76.3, 84.5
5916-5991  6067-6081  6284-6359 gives 0.047 mag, 93.1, 72.9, 86.5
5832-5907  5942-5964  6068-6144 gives -0.024 mag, 95.6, 81.1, 90.5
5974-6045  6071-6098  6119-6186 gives -0.034 mag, 83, 77.3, 80.1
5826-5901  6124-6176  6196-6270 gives 0.058 mag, 95.4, 76.5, 80.8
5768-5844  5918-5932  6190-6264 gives -0.089 mag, 94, 76.7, 89.1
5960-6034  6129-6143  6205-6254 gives 0.055 mag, 89.6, 77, 82.1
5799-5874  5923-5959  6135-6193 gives -0.060 mag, 94.8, 77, 89.1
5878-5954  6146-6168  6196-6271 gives 0.102 mag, 95.1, 76.5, 81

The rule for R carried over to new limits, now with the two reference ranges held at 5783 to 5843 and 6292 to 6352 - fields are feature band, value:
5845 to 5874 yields -1.3 angstroms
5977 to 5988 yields -0.4 angstroms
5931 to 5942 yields -0.7 angstroms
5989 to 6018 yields -1.0 angstroms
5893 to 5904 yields -0.4 angstroms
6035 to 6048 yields 5.2 angstroms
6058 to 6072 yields 2.5 angstroms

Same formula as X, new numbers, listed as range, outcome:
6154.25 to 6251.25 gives 76.7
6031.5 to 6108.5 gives 71.9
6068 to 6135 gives 81.5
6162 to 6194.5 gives 75.9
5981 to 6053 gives 81.6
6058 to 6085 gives 75.6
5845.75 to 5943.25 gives 95.7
